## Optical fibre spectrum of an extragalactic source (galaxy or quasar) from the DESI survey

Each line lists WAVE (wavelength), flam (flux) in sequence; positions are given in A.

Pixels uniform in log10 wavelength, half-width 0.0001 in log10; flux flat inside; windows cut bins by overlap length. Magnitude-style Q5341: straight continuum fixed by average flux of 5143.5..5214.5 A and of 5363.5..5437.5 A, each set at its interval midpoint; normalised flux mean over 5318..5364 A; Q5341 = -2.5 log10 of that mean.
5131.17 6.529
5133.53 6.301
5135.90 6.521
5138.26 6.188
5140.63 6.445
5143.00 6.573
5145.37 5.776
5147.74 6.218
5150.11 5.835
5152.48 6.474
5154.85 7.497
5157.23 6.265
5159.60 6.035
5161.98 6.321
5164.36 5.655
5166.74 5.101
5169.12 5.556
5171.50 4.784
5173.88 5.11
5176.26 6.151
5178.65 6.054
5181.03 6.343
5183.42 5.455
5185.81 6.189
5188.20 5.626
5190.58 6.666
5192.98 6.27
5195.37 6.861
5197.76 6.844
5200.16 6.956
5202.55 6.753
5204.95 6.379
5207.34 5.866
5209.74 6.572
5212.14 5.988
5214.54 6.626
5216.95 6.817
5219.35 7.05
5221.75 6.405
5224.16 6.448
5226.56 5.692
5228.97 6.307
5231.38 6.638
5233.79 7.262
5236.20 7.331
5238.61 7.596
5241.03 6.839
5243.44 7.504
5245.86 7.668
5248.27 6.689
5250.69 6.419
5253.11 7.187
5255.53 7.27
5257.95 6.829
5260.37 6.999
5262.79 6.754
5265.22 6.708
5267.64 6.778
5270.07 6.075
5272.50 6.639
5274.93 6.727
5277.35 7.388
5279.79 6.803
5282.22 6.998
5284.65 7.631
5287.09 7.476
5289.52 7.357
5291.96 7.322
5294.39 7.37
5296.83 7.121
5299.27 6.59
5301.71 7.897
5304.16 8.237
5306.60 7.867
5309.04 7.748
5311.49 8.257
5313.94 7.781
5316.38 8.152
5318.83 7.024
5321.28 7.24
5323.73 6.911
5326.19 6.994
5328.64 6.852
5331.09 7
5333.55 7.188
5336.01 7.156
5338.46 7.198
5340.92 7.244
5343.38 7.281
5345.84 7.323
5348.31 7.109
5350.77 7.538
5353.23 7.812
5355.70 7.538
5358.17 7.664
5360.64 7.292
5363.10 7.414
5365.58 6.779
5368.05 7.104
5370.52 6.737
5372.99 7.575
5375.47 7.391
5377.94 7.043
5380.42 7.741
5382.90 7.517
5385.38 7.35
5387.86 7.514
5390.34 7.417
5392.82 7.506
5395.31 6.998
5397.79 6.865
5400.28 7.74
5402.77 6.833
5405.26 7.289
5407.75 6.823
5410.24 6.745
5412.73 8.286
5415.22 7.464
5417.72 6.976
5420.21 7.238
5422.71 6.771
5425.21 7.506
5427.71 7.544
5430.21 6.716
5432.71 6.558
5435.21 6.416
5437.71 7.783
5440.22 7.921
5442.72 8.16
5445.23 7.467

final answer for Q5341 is -0.05 mag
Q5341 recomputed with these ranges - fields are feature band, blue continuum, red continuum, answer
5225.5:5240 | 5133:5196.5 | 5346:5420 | -0.06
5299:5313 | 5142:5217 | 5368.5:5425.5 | -0.15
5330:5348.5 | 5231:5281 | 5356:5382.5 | 0.00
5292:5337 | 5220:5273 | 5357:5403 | -0.05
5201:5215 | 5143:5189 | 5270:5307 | 0.00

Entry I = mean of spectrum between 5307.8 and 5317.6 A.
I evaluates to 7.99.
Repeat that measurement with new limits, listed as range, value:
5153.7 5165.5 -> 6.35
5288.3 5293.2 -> 7.35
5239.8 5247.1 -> 7.33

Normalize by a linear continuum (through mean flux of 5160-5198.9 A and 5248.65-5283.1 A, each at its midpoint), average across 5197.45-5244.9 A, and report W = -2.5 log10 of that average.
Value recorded -0.05 mag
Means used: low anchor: 5.94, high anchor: 6.82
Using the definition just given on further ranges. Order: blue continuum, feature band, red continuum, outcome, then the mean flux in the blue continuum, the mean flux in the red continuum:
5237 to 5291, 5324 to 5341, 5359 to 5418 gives 0.014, 7.02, 7.27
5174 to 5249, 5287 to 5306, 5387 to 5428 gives -0.087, 6.56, 7.26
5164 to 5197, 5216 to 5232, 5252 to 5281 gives -0.019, 5.86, 6.84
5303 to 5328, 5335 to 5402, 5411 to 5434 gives 0.013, 7.6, 7.22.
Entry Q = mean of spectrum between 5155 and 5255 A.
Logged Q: 6.42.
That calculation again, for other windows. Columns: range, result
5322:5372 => 7.21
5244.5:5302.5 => 7.02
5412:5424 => 7.31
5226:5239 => 6.81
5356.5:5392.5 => 7.33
